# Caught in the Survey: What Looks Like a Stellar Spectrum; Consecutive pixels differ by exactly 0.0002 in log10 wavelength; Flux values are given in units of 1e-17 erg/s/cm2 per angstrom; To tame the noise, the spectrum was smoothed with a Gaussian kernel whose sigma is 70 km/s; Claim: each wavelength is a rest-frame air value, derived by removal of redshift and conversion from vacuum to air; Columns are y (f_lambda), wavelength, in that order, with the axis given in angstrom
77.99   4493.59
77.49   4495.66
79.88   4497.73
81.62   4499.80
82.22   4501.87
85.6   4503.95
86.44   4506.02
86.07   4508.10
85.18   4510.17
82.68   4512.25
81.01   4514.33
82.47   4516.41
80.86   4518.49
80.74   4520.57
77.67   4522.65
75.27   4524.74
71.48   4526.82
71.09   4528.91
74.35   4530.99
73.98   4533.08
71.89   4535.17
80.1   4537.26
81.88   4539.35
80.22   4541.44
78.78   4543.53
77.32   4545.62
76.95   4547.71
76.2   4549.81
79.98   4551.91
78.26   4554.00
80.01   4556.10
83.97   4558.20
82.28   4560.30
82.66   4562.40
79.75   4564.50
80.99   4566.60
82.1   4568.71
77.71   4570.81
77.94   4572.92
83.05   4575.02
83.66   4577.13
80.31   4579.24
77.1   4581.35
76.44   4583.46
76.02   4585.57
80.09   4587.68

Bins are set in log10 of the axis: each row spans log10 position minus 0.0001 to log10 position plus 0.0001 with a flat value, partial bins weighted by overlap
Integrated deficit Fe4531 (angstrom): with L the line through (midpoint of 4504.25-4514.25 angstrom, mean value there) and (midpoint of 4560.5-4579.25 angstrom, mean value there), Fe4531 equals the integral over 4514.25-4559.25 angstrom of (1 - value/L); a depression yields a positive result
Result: 2.8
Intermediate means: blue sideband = 84.8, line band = 77.9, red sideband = 81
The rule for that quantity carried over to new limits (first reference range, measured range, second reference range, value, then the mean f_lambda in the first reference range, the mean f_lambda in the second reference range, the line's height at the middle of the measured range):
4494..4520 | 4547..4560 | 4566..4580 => 0.3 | 82.5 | 80.8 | 81.3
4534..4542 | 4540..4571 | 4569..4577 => -0.2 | 78.3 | 80.3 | 79.3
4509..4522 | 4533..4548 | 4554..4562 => 0.7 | 82.1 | 81.6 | 81.8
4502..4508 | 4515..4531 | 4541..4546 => 1.0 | 85.4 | 78.9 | 82.3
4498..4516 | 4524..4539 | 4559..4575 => 1.5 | 83.6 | 80.7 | 82.4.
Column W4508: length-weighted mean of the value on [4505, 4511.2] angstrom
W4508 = 85.9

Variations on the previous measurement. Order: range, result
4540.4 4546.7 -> 78.9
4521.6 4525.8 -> 76.4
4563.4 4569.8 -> 81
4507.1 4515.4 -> 83.7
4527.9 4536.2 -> 72.8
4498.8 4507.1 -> 84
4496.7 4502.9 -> 81.3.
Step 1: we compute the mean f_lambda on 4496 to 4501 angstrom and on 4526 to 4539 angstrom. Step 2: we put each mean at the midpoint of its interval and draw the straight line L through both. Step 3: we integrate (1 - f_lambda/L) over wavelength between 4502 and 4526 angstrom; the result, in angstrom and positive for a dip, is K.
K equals -1.4 angstrom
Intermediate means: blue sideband 80.4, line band 82.1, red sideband 74.3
